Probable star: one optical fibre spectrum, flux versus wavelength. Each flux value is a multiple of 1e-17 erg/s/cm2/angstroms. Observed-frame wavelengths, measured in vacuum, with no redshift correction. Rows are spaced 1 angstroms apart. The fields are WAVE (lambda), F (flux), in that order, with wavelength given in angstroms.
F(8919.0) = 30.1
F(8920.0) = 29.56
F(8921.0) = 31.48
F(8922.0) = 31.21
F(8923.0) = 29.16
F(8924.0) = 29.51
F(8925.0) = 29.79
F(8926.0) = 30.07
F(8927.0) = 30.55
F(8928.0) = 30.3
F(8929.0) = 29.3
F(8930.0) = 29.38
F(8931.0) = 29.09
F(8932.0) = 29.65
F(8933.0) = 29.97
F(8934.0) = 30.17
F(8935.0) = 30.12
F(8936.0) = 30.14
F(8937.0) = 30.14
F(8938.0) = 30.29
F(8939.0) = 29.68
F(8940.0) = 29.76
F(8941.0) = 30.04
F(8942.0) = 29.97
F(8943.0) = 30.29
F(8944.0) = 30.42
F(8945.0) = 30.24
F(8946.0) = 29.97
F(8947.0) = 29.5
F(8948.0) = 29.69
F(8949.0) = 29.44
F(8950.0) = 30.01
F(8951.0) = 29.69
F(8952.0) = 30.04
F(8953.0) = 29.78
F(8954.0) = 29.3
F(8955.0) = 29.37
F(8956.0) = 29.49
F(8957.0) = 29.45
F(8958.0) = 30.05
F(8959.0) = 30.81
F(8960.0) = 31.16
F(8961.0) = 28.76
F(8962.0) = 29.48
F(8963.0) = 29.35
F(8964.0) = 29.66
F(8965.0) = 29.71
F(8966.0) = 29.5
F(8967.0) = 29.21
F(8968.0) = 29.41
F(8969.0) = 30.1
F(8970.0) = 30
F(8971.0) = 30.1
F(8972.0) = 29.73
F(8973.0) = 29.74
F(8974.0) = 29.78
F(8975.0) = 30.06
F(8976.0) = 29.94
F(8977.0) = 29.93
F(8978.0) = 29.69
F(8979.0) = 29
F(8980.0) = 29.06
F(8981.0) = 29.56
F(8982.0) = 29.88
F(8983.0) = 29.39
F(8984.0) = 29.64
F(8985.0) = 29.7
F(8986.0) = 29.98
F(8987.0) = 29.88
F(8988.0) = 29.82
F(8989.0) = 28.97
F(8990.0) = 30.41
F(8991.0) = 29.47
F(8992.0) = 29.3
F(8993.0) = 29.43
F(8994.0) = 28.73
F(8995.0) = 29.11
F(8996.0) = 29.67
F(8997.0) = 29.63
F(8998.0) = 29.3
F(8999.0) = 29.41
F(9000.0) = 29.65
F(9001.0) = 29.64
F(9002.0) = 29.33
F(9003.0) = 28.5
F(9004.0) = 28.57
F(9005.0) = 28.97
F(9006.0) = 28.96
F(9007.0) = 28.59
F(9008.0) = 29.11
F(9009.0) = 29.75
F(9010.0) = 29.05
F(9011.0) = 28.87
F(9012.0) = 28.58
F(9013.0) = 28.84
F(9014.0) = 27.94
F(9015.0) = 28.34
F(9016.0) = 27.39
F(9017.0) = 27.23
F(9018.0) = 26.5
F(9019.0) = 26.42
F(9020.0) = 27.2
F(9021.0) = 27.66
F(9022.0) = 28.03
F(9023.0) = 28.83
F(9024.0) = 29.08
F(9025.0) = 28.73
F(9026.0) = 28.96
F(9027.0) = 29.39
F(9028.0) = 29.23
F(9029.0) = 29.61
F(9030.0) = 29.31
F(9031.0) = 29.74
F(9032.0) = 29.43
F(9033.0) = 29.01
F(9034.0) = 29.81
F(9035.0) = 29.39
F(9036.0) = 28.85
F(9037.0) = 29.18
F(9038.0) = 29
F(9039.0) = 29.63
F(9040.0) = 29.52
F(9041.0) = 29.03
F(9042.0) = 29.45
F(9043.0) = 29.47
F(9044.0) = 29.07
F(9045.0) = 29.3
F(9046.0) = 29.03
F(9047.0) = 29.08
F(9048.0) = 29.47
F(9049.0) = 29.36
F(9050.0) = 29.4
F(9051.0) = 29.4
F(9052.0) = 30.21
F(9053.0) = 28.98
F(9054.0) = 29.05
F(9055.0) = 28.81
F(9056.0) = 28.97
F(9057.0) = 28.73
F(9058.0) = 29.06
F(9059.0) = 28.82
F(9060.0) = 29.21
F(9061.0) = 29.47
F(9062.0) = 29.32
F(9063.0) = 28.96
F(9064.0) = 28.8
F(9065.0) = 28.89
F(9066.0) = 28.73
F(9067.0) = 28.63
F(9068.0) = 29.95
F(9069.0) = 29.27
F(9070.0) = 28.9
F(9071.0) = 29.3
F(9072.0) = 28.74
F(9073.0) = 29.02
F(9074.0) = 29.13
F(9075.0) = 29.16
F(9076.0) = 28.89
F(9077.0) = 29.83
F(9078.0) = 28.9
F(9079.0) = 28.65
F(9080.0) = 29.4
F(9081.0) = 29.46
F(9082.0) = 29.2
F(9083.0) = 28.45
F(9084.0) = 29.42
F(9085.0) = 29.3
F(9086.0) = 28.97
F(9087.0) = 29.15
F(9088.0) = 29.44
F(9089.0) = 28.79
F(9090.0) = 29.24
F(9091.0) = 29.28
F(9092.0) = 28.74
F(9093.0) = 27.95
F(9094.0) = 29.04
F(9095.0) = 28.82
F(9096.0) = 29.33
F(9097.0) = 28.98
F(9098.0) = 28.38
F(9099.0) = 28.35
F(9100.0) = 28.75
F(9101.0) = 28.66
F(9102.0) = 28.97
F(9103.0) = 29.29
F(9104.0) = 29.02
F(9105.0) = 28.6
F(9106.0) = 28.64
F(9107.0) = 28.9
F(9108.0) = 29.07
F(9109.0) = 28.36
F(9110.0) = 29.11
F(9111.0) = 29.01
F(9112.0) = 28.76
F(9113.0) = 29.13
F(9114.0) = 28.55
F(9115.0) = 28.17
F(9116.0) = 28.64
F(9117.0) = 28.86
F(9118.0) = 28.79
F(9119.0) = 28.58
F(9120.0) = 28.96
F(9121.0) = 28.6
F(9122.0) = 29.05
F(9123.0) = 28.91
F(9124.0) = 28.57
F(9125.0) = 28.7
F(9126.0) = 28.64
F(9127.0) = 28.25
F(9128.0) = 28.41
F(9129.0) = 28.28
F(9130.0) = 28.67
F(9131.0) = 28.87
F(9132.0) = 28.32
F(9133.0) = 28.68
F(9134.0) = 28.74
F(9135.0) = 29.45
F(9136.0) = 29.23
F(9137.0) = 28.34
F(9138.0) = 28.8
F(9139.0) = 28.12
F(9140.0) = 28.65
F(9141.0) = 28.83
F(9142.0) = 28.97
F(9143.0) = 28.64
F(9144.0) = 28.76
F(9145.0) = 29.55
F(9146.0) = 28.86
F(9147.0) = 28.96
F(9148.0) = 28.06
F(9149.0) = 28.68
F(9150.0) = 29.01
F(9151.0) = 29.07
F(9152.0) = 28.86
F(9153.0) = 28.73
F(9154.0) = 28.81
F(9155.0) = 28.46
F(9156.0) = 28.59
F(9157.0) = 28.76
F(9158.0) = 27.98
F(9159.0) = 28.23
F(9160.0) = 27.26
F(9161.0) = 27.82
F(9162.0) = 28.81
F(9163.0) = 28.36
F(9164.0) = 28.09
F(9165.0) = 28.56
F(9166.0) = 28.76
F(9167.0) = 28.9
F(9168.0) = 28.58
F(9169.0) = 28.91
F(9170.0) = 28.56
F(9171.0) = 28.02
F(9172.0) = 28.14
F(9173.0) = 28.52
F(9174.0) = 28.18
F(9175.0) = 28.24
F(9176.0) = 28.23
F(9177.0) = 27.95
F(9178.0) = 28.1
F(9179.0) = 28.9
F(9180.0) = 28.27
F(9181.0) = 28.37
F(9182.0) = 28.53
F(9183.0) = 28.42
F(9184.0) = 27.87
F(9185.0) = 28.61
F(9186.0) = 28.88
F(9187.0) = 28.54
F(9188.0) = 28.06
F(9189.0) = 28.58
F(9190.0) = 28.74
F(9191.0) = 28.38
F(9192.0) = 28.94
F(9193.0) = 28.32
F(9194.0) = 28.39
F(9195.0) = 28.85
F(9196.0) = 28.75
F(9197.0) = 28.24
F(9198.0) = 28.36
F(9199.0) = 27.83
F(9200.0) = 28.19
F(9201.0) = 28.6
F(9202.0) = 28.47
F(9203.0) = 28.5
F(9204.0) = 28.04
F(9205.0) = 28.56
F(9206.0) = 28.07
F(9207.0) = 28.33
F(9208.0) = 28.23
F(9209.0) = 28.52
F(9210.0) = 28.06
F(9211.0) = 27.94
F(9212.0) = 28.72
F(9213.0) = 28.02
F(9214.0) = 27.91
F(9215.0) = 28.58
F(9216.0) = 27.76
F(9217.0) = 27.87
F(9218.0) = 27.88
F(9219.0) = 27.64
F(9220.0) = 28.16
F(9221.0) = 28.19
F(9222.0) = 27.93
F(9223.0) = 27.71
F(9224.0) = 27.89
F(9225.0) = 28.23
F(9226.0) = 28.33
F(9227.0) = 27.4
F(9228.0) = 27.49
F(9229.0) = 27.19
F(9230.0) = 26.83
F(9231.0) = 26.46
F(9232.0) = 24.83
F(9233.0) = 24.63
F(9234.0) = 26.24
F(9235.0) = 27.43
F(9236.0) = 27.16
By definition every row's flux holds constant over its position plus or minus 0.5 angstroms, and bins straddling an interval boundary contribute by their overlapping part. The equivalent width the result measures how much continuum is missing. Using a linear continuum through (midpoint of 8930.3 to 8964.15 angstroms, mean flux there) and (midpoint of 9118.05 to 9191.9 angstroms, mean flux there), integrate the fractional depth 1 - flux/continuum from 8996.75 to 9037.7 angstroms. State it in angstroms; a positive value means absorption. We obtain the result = 0.9 angstroms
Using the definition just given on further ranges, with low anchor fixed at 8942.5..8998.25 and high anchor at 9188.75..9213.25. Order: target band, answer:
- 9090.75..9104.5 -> 0.07 angstroms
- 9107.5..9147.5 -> 0.08 angstroms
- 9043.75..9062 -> 0.02 angstroms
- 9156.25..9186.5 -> 0.20 angstroms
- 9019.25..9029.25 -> 0.27 angstroms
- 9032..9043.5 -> 0.00 angstroms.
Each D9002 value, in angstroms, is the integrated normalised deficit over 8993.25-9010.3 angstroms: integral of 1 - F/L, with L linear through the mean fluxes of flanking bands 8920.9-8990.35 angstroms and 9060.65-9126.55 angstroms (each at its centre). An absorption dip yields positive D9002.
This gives 0.2 angstroms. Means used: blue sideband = 29.8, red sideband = 28.9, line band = 29.2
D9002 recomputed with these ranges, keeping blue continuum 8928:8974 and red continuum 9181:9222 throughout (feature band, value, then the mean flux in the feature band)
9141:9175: 0.0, 28.6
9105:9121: 0.0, 28.8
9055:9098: 0.0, 29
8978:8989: 0.0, 29.6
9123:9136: 0.0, 28.7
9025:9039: 0.0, 29.3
